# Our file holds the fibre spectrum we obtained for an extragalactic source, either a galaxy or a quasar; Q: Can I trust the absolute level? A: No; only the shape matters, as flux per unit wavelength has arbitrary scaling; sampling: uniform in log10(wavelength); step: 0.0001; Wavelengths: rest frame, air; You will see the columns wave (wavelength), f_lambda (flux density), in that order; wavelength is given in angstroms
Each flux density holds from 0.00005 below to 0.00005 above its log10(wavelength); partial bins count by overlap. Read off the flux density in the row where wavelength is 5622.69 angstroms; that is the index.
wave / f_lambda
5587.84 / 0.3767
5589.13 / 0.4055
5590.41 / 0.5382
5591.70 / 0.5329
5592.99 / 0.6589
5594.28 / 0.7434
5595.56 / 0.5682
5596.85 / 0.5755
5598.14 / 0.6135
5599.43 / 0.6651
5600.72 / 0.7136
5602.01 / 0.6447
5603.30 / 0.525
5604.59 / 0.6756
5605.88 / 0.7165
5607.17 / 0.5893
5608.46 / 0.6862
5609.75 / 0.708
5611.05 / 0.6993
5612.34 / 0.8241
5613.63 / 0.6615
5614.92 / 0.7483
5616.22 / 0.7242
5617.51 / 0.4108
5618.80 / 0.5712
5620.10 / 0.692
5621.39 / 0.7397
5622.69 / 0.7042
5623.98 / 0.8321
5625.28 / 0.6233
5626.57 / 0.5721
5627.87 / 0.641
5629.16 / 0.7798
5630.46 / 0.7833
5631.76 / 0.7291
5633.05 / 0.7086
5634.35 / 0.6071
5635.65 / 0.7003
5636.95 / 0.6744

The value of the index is 0.7042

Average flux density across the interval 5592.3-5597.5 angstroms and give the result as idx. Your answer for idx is 0.636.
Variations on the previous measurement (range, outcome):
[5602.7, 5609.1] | 0.64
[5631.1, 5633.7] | 0.72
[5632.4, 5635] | 0.659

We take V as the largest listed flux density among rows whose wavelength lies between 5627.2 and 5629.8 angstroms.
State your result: 0.7798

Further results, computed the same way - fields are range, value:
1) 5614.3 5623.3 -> 0.7483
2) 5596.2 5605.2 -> 0.7136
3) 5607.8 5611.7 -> 0.708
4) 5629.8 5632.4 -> 0.7833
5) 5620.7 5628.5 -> 0.8321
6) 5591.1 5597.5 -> 0.7434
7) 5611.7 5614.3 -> 0.8241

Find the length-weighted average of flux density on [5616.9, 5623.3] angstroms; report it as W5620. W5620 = 0.624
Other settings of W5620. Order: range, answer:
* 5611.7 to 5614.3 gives 0.744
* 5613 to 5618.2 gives 0.636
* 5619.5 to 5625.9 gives 0.719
